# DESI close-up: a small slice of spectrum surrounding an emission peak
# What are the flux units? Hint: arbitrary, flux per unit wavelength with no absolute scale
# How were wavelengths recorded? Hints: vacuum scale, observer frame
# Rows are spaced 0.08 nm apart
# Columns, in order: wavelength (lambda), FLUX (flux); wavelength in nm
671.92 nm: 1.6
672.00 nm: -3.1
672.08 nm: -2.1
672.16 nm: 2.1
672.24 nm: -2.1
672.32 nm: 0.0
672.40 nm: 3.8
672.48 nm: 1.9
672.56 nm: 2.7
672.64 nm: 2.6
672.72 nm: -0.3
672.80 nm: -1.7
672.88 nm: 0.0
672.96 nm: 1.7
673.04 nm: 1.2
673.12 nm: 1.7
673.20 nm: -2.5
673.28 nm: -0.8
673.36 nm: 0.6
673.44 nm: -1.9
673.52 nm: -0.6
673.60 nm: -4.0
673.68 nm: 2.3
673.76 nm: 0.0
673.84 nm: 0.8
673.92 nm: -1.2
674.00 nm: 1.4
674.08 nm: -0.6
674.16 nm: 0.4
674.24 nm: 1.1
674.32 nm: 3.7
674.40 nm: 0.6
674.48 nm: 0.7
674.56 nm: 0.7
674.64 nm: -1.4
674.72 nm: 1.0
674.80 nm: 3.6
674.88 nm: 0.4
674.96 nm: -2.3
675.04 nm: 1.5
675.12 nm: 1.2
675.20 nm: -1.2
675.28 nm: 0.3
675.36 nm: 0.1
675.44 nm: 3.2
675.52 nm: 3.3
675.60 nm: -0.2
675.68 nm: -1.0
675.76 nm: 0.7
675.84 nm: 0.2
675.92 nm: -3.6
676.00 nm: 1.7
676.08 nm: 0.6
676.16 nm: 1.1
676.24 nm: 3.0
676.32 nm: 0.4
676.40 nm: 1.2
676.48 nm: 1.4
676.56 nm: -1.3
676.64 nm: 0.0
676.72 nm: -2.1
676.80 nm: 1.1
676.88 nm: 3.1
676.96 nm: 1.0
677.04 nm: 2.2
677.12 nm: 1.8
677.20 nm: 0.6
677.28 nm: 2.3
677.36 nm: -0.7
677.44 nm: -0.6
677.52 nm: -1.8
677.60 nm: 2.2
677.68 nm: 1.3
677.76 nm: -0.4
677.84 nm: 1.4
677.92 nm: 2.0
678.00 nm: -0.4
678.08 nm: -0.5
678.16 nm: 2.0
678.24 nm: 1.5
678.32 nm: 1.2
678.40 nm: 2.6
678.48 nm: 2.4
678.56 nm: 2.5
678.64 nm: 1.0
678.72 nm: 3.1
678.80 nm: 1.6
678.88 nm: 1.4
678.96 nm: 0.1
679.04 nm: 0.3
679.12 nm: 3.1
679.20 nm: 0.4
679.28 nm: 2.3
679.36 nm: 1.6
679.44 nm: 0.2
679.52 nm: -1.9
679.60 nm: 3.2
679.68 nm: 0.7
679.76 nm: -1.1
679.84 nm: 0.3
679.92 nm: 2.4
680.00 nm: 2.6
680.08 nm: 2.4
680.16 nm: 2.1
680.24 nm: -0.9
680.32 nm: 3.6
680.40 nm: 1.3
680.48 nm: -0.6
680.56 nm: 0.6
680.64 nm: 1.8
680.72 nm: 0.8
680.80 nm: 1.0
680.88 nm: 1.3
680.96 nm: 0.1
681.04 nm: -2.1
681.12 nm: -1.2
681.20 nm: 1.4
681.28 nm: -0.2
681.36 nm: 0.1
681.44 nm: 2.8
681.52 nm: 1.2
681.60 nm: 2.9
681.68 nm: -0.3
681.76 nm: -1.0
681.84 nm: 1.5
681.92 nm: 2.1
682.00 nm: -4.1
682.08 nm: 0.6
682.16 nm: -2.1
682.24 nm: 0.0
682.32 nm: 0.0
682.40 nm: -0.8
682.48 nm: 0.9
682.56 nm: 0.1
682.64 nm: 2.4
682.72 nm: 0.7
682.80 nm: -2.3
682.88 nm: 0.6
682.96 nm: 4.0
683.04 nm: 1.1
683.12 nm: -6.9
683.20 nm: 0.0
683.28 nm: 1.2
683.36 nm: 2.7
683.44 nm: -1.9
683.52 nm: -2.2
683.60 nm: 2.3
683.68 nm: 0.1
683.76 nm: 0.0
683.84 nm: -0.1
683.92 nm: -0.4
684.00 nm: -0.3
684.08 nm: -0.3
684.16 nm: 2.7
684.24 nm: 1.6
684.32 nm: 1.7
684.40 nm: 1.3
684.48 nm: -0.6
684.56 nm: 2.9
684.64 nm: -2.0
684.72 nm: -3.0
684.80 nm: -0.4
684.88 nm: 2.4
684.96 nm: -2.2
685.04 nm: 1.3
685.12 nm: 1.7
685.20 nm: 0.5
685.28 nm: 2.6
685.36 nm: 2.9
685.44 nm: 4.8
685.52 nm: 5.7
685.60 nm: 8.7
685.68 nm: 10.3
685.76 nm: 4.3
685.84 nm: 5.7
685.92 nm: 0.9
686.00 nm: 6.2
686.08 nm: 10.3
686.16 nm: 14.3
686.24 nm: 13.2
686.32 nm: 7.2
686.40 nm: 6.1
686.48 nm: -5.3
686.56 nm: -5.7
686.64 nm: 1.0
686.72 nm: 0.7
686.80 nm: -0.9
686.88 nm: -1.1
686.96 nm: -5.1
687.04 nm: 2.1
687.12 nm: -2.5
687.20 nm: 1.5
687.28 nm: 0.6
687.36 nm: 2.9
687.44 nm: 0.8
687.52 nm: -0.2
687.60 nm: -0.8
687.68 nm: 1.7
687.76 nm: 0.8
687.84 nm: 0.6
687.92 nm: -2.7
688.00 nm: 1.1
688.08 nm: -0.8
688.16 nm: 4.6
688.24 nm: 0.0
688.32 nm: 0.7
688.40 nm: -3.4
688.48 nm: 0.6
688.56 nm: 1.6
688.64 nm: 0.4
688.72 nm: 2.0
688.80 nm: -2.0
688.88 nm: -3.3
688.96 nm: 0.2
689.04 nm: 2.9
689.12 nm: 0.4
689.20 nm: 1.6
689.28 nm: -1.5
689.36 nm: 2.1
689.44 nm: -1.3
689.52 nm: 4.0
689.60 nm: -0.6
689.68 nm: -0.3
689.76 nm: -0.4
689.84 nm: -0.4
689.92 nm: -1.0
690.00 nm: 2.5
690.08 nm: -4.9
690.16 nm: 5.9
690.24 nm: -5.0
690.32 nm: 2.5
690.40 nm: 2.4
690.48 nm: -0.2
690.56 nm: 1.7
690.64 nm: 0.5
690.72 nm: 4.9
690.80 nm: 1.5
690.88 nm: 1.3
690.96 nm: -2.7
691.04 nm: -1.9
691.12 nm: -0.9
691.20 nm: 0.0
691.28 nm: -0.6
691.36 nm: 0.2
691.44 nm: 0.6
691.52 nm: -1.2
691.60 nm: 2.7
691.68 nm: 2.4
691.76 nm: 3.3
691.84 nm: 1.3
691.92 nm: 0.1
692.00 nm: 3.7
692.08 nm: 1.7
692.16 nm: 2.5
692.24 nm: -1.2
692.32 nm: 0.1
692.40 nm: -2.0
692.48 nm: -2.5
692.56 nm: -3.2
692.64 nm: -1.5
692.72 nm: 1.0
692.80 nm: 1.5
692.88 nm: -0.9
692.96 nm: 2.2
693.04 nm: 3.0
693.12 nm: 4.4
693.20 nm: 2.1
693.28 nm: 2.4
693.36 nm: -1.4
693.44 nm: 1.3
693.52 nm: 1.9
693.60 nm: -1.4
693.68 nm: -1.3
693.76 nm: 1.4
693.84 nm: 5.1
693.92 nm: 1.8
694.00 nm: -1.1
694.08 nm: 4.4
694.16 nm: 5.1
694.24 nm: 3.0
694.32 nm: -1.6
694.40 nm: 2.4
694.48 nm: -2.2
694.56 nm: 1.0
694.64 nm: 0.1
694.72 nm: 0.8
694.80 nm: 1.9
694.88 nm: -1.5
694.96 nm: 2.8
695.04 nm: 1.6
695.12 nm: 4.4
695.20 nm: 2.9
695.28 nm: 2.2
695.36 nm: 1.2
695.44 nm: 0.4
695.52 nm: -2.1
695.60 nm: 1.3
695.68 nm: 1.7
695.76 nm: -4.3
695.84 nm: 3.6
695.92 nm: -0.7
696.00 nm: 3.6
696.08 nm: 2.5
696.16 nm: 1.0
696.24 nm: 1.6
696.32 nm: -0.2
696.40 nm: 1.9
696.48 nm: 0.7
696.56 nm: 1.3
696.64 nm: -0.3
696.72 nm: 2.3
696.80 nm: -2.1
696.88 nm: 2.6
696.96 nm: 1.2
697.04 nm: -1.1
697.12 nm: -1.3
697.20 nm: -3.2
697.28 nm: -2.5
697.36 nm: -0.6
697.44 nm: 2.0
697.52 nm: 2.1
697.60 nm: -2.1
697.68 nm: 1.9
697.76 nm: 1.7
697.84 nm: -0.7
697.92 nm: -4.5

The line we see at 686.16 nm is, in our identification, [O II]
